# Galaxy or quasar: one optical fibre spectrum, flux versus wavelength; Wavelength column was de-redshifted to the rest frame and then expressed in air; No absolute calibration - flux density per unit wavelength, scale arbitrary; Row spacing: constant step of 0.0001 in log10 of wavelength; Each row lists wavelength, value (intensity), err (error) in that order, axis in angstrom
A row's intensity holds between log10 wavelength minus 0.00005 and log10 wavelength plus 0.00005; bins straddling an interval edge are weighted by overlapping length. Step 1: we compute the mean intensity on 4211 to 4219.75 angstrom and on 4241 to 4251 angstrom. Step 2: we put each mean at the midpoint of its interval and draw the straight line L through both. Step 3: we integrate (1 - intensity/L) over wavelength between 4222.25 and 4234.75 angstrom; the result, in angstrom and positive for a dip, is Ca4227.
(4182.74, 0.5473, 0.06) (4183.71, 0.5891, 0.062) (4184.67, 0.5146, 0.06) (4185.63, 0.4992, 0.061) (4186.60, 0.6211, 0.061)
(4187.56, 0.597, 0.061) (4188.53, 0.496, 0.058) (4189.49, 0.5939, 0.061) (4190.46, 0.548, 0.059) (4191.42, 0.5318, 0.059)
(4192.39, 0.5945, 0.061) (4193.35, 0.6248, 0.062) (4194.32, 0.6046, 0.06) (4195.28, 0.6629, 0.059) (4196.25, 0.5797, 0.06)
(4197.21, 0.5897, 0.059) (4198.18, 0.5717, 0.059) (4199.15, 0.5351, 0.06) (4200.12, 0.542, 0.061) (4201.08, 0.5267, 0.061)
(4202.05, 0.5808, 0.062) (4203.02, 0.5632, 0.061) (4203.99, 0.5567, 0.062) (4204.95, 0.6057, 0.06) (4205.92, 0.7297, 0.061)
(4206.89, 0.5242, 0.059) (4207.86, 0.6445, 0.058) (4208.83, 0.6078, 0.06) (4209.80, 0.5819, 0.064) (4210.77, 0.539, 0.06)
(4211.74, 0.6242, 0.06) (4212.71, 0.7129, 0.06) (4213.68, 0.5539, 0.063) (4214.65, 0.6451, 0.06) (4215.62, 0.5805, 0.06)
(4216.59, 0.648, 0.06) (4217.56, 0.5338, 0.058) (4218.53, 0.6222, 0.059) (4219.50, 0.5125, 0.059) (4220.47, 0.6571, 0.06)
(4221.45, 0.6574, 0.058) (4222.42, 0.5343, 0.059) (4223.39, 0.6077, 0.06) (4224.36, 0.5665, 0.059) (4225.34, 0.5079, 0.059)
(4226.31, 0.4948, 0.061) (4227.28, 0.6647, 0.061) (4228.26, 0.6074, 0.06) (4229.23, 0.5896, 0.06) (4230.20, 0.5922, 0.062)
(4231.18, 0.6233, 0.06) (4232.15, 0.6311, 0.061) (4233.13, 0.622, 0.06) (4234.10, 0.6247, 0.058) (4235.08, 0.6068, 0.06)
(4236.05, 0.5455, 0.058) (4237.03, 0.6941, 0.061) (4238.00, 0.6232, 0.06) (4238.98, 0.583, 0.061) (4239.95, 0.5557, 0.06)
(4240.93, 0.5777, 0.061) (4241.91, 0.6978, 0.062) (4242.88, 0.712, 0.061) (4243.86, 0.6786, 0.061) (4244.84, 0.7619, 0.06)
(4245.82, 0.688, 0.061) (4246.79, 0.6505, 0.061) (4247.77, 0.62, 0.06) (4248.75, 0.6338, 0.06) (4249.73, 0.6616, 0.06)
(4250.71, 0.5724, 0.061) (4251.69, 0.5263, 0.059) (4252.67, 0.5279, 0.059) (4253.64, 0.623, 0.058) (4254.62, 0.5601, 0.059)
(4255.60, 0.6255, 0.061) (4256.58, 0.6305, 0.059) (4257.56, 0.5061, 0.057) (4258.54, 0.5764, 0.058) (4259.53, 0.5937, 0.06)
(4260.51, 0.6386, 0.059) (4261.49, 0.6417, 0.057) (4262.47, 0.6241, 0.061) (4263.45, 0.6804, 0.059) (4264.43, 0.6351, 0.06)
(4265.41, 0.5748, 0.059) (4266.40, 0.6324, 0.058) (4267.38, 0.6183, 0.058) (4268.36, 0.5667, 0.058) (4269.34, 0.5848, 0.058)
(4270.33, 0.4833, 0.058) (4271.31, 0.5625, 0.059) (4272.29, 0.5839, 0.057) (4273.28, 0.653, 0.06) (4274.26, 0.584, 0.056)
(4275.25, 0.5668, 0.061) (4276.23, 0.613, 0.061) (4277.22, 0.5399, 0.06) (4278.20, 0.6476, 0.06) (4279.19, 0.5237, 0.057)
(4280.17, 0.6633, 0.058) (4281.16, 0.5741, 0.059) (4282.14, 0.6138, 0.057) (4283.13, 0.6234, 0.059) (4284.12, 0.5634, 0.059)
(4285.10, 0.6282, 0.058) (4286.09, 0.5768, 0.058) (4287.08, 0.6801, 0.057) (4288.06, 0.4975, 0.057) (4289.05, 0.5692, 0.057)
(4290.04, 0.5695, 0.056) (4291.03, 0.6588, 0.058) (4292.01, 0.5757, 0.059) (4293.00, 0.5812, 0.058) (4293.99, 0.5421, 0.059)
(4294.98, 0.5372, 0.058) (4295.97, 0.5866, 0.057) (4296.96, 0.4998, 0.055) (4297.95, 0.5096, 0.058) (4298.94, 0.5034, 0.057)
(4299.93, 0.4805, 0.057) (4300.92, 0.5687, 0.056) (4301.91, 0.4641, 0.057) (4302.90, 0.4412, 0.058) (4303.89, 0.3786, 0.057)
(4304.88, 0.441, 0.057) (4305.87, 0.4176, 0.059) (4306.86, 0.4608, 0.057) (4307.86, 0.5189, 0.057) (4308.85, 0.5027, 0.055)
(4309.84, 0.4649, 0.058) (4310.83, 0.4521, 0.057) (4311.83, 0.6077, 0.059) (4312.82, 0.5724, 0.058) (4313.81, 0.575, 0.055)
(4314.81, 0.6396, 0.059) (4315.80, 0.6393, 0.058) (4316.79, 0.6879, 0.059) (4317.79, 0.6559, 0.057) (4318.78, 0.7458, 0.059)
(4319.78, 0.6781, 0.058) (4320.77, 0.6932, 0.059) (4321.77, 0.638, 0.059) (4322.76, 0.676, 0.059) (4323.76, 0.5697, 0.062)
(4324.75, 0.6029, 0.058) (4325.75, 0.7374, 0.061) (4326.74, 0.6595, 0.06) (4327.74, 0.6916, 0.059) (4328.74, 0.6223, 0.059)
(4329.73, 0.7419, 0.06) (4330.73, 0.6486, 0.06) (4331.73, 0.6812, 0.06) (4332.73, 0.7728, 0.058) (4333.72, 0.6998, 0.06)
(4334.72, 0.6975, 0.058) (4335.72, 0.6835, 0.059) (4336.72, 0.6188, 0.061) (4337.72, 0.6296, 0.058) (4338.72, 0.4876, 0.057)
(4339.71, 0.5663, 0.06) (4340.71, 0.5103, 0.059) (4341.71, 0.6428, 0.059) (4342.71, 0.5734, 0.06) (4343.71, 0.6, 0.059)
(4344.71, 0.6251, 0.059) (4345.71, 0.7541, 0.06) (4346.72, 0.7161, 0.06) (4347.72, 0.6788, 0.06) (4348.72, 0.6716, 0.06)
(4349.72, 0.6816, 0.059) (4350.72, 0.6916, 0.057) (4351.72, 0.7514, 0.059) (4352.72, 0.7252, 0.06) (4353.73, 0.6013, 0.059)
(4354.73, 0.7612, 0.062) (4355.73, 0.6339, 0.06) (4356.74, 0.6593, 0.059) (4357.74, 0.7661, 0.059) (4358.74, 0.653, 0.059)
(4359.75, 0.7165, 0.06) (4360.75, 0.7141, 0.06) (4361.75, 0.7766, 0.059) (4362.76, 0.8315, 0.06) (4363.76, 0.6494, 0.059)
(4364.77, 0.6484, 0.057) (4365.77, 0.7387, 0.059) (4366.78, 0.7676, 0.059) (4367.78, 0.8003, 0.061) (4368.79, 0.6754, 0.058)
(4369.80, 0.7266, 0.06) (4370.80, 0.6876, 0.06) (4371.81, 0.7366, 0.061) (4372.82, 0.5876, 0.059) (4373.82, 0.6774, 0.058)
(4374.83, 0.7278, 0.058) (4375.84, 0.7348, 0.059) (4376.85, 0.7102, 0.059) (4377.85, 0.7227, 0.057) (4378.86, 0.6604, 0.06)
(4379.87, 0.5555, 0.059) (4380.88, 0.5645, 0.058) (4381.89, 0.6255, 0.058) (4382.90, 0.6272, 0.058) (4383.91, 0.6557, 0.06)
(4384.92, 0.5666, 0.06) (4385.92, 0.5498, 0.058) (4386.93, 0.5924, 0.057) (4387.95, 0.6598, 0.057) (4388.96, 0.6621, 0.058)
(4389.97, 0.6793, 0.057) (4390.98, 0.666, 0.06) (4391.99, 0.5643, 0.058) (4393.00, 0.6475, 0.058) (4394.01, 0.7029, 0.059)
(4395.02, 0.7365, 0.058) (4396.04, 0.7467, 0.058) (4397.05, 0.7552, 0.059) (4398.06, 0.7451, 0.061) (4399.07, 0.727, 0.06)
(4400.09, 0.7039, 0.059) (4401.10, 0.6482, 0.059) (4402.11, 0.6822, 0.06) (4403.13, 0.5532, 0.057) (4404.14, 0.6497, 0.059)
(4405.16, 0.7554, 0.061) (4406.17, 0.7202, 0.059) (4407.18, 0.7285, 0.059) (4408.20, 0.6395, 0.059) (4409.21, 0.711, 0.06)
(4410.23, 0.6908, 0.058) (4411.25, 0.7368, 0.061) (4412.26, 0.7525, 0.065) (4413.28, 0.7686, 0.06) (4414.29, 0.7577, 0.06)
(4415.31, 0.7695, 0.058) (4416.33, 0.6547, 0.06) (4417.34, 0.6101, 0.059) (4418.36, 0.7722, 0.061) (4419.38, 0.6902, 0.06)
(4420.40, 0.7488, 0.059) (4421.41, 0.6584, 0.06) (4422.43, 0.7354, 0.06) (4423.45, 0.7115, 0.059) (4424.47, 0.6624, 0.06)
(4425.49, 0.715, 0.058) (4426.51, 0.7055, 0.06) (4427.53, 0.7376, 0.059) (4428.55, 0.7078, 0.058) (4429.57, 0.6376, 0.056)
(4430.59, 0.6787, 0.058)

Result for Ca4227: 0.8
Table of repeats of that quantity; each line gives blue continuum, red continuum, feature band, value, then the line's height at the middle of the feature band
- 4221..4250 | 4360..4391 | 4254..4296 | 2.9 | 0.636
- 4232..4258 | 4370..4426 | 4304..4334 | 1.7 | 0.65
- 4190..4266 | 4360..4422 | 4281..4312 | 5.2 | 0.64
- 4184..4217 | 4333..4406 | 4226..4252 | -0.8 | 0.606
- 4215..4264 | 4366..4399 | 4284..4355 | 4.5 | 0.646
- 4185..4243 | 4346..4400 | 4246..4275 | 1.0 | 0.62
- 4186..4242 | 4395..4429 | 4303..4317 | 2.8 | 0.649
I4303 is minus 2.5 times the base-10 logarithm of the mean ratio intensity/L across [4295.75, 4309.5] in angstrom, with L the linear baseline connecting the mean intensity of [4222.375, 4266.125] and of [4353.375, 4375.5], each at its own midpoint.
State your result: 0.339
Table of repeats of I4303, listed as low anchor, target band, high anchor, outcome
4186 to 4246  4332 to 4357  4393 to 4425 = 0.02 mag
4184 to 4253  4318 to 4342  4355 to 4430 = 0.00 mag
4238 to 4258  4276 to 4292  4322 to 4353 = 0.07 mag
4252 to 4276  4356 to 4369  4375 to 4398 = -0.12 mag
